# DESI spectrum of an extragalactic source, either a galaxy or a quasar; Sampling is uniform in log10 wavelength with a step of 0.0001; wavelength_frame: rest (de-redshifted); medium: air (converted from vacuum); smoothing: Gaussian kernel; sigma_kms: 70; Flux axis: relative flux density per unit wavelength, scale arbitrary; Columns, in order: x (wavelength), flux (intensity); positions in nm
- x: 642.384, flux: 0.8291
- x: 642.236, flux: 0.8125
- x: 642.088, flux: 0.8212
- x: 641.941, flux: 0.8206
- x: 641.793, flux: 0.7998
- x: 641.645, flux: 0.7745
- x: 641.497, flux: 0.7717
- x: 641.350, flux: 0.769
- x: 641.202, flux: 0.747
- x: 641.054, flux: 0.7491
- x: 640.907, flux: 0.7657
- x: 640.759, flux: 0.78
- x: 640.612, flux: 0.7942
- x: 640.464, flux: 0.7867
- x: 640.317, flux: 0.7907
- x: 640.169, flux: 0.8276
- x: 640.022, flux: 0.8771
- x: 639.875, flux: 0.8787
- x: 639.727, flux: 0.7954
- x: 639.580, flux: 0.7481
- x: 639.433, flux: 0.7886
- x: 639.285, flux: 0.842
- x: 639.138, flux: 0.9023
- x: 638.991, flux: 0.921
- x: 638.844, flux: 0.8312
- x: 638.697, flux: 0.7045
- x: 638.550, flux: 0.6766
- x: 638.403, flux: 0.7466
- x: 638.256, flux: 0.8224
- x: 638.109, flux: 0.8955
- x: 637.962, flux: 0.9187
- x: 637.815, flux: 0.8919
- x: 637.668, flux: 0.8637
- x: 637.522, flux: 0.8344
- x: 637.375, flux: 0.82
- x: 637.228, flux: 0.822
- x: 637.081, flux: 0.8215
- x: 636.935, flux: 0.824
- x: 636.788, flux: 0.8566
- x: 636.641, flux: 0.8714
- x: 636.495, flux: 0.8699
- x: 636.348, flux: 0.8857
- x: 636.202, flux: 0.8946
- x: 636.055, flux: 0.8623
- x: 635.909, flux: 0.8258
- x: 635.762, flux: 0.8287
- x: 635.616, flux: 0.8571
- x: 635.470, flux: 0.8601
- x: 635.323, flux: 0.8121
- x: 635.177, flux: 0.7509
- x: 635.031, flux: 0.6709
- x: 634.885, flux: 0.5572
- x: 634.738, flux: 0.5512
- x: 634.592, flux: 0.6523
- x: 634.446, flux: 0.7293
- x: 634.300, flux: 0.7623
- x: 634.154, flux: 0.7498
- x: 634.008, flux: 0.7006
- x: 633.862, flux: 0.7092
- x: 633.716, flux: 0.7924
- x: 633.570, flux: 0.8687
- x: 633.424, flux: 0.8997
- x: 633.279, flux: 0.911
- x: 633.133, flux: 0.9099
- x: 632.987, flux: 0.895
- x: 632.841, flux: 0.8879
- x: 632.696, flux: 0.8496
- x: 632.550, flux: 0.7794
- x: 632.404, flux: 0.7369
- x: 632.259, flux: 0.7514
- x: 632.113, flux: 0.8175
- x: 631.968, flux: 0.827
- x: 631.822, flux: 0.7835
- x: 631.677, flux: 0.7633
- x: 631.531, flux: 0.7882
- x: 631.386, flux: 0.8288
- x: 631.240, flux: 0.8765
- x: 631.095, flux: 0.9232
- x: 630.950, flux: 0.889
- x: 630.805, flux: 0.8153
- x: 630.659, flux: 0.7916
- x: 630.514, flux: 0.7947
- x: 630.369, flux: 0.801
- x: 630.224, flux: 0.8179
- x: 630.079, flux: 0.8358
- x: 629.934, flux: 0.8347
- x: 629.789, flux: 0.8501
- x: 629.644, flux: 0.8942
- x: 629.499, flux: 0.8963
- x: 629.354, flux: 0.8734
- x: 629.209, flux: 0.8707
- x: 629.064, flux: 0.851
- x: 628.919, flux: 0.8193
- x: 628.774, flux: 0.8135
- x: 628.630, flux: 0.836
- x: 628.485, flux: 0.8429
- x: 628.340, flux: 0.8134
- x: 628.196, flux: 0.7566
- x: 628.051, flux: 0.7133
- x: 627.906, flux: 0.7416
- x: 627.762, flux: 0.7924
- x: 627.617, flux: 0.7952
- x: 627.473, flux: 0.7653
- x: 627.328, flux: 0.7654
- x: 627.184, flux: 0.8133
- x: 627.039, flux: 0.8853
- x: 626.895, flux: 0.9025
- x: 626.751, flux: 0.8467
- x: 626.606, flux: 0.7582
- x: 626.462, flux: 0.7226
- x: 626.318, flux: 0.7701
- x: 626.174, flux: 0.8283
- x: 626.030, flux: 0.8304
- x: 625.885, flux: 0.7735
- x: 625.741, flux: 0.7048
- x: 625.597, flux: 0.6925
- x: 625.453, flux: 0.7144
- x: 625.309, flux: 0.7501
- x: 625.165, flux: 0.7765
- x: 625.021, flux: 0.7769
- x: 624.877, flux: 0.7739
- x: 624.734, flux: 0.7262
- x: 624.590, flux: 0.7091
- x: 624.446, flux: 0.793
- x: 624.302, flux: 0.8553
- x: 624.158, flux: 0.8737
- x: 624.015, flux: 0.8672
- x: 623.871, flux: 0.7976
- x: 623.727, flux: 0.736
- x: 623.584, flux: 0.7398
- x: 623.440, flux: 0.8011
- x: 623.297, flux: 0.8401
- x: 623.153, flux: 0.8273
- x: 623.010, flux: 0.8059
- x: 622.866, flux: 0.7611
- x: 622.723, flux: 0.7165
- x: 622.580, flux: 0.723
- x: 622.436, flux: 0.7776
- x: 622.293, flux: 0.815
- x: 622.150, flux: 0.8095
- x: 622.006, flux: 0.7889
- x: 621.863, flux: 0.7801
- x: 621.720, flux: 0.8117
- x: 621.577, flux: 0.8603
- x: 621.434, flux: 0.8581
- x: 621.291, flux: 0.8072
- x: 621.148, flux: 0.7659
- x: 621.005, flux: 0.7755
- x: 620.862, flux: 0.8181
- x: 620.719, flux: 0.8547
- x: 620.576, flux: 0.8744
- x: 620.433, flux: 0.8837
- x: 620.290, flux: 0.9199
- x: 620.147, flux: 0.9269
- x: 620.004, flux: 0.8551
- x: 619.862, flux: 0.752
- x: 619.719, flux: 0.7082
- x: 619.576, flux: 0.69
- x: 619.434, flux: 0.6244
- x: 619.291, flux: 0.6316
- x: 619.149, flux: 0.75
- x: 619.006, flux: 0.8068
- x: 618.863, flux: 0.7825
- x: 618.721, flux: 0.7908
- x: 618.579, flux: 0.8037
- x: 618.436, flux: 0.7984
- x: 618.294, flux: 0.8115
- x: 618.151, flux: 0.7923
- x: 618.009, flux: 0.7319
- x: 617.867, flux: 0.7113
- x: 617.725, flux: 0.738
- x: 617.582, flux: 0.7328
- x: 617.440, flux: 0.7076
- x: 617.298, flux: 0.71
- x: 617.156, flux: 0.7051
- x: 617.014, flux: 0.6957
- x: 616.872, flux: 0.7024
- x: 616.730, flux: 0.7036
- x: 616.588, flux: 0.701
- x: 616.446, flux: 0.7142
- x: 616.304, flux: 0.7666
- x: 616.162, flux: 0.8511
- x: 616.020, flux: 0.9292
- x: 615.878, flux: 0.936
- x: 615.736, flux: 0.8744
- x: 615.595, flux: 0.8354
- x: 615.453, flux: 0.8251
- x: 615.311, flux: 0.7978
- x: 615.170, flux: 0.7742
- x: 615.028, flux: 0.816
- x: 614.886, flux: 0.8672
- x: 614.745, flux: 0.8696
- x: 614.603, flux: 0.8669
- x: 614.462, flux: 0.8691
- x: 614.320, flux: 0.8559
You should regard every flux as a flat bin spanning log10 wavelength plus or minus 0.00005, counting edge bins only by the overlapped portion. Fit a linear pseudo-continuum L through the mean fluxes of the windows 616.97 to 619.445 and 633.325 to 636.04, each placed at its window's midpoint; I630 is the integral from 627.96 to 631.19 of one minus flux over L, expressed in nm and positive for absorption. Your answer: -0.34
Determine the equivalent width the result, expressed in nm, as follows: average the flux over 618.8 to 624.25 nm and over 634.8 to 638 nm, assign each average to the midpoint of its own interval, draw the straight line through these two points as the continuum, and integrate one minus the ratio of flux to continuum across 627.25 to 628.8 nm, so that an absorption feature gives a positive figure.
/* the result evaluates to 0.05 nm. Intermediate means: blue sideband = 0.795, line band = 0.785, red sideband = 0.825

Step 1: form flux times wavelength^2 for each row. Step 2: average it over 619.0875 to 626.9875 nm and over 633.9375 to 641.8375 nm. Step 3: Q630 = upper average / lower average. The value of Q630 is 1.1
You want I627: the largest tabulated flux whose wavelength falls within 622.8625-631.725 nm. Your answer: 0.9232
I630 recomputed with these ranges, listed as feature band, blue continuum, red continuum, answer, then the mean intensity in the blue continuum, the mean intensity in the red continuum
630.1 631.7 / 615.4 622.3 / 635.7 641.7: -0.042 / 0.786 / 0.821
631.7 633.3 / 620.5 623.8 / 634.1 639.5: -0.048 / 0.798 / 0.805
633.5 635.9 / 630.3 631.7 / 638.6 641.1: 0.229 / 0.829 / 0.81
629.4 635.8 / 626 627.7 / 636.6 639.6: 0.123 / 0.806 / 0.83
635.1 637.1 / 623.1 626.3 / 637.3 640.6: -0.070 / 0.781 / 0.825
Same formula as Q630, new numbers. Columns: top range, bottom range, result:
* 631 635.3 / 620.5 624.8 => 1.01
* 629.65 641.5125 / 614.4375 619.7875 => 1.11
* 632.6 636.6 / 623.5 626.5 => 1.07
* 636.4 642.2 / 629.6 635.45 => 1.05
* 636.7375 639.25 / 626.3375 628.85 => 1.08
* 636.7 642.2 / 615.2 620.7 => 1.12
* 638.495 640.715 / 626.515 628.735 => 1.05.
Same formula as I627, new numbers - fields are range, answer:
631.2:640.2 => 0.921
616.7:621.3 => 0.9269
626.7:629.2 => 0.9025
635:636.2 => 0.8623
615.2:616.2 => 0.936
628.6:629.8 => 0.8963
